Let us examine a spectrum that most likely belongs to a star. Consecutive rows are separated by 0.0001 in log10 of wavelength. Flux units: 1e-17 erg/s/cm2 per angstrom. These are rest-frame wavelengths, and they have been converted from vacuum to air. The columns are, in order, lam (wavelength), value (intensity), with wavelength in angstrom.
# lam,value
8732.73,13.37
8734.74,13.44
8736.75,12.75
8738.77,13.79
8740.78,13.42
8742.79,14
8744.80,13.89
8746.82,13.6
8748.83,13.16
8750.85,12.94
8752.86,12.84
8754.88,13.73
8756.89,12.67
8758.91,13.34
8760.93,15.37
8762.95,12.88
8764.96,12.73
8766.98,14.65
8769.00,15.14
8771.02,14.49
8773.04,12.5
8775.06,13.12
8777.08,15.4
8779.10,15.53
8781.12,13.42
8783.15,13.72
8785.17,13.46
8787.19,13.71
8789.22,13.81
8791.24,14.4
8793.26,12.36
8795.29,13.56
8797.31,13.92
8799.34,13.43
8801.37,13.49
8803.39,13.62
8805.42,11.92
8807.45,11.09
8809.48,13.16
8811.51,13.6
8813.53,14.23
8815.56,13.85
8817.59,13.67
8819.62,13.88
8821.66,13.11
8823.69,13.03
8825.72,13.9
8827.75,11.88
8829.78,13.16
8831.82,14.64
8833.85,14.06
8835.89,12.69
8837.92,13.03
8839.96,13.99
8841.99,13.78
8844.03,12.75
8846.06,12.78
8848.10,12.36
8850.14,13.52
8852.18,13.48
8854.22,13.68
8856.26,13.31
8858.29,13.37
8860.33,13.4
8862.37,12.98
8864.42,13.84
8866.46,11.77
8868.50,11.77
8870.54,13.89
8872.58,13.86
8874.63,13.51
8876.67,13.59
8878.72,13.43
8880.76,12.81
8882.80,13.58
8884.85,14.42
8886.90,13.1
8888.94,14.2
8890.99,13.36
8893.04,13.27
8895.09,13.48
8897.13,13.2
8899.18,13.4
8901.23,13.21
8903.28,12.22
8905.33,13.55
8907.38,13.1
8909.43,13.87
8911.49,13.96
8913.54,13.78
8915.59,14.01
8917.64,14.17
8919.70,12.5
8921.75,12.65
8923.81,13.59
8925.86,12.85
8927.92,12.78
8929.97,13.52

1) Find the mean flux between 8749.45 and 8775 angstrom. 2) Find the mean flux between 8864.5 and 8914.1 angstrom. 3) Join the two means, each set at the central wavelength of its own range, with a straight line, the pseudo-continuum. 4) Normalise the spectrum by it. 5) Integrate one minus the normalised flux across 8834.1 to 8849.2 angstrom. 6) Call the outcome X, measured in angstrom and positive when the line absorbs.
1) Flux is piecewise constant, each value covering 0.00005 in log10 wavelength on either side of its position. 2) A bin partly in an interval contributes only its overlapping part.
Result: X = 0.37 angstrom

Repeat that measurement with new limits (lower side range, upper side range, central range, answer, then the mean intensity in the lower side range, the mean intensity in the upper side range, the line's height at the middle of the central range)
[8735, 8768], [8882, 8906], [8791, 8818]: 0.4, 13.5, 13.4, 13.5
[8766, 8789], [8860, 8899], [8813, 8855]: 0.9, 14.1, 13.3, 13.7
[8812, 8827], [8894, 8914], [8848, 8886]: 0.5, 13.6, 13.4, 13.5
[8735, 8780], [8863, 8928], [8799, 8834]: 0.7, 13.7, 13.3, 13.6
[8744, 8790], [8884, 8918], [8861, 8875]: 0.5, 13.7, 13.5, 13.6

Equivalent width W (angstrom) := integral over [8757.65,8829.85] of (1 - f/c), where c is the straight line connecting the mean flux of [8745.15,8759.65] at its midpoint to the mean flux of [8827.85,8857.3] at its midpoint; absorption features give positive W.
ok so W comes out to -1.7 angstrom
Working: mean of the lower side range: 13.2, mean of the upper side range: 13.3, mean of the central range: 13.6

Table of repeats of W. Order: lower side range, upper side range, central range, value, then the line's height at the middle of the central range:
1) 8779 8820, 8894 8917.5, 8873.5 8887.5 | 0.0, 13.5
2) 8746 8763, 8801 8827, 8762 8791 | -1.2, 13.4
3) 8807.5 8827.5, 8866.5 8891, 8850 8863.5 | 0.0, 13.4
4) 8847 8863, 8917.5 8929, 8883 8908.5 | -0.5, 13.1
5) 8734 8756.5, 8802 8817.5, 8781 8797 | -0.4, 13.2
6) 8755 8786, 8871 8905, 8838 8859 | 0.5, 13.6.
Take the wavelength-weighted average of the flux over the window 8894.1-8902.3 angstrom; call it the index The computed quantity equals 13.3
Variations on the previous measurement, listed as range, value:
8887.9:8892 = 13.8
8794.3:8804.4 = 13.6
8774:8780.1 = 14.7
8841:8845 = 13.3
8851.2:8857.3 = 13.5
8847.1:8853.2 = 13.1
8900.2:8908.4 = 13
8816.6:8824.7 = 13.4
